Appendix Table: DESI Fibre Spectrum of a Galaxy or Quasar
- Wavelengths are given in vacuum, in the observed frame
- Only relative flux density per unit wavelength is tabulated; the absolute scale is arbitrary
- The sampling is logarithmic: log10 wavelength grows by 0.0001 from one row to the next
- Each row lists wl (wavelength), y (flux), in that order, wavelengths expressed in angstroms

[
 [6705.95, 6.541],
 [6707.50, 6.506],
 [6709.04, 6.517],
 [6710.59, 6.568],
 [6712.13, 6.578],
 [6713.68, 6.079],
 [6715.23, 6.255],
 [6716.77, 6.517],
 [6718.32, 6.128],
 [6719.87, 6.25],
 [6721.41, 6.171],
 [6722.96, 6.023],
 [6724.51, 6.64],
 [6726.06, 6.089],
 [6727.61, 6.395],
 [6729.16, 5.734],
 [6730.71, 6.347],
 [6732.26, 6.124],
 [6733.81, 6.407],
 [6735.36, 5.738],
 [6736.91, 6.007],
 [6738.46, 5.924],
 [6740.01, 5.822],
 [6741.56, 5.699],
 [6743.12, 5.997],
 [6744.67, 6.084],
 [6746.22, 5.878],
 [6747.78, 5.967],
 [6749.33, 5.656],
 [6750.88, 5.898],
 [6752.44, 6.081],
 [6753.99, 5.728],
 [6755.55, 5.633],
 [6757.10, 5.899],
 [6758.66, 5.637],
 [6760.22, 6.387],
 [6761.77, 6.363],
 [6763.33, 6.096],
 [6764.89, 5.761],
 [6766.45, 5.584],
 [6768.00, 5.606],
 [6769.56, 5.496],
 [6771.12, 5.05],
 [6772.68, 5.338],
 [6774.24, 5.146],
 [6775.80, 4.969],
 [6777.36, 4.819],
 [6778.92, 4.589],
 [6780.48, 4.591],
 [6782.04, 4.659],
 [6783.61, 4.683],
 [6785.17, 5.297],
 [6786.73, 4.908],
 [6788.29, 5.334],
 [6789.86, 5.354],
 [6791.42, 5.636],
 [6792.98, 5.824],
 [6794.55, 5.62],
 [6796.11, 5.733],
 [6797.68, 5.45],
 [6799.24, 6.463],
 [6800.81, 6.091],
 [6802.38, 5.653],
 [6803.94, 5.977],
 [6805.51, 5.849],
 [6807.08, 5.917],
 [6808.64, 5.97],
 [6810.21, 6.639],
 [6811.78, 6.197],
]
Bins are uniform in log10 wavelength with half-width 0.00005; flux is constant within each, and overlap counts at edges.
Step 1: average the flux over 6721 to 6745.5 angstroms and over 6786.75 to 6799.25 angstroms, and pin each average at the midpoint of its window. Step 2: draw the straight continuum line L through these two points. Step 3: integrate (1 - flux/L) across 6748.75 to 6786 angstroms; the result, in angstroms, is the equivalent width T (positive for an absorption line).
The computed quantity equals 2.21 angstroms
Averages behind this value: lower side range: 6.07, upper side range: 5.58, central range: 5.45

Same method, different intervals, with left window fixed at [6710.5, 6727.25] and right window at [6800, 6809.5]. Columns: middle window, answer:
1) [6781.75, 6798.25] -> 1.77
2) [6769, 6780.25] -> 1.90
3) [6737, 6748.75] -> 0.52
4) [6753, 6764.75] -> 0.31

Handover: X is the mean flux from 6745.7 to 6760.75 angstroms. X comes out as 5.87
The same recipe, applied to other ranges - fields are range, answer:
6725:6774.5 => 5.87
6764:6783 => 5.13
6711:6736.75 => 6.22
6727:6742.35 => 6.02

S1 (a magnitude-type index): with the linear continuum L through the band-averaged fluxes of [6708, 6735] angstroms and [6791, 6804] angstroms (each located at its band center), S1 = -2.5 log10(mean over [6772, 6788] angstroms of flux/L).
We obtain 0.20 mag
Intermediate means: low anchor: 6.28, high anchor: 5.83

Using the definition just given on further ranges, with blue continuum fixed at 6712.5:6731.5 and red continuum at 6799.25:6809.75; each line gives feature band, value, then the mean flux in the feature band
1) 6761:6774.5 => 0.086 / 5.62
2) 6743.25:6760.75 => 0.043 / 5.89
